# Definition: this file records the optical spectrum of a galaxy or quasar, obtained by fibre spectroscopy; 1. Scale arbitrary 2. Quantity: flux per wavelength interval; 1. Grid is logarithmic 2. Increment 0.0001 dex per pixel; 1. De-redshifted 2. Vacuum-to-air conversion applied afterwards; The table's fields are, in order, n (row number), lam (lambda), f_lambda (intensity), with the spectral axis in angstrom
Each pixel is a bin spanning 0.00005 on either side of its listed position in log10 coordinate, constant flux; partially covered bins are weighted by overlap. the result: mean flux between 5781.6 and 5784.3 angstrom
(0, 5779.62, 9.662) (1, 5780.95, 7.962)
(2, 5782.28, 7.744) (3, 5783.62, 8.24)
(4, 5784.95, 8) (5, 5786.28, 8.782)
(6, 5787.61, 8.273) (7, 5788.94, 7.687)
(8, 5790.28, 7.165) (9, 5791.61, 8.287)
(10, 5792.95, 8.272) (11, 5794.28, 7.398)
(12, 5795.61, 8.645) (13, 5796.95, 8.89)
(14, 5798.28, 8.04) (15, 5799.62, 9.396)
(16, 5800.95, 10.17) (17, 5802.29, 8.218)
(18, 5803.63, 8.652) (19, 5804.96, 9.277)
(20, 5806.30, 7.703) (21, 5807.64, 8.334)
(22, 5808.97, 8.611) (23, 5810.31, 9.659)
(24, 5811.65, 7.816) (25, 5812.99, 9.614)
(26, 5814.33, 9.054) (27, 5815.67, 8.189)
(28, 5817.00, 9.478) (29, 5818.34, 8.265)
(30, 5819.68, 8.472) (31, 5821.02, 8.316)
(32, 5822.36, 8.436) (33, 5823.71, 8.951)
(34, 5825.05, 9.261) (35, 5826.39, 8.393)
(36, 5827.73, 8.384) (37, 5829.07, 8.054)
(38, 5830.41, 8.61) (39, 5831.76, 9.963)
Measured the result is 7.98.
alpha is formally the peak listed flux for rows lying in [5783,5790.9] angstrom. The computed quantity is 8.782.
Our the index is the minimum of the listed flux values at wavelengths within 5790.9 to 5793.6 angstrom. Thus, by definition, 8.272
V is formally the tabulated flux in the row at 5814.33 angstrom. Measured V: 9.054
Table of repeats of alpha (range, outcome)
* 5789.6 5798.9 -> 8.89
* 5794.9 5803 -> 10.17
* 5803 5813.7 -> 9.659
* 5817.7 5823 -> 8.472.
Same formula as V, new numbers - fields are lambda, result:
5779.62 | 9.662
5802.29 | 8.218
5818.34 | 8.265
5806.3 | 7.703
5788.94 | 7.687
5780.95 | 7.962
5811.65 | 7.816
